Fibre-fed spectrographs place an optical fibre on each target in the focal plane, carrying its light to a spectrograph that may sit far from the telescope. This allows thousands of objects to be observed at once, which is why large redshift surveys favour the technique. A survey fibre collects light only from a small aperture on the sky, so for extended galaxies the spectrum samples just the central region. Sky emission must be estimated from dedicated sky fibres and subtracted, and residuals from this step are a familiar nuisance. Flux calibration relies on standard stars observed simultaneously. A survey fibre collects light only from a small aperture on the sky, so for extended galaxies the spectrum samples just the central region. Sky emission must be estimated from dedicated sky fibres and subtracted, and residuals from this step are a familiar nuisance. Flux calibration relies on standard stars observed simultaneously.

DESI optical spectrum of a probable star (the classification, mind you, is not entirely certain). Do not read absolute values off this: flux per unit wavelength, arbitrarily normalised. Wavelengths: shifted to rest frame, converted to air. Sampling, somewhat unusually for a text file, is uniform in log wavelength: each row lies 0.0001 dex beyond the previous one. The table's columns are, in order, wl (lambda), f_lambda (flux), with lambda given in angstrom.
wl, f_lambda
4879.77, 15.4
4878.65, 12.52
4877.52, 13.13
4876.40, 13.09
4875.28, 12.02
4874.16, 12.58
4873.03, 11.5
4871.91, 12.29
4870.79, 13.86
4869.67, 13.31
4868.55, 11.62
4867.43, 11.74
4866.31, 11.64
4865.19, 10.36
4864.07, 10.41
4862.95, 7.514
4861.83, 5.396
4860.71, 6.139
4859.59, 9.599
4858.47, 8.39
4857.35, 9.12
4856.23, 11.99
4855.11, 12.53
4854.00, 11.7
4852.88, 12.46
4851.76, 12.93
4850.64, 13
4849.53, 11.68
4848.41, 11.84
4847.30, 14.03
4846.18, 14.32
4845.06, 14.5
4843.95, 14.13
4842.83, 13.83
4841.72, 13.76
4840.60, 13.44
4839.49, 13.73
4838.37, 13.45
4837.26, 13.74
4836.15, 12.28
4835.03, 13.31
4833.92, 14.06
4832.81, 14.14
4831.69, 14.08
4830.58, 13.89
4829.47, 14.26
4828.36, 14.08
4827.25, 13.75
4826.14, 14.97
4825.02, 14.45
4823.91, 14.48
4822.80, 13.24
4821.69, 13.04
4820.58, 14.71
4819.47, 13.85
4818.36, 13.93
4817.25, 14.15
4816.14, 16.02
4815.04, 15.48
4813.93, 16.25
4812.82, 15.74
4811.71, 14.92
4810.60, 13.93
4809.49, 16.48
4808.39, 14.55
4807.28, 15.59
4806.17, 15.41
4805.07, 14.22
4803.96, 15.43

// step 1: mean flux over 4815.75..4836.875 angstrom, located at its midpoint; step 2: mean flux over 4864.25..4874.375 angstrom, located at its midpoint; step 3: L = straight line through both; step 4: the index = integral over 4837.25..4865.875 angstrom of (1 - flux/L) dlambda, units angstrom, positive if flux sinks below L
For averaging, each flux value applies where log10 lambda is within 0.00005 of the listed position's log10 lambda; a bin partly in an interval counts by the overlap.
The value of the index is 2.78 angstrom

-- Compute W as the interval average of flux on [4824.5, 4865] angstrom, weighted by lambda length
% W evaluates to 12.4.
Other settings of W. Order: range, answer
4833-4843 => 13.5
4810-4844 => 14.2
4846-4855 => 12.7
